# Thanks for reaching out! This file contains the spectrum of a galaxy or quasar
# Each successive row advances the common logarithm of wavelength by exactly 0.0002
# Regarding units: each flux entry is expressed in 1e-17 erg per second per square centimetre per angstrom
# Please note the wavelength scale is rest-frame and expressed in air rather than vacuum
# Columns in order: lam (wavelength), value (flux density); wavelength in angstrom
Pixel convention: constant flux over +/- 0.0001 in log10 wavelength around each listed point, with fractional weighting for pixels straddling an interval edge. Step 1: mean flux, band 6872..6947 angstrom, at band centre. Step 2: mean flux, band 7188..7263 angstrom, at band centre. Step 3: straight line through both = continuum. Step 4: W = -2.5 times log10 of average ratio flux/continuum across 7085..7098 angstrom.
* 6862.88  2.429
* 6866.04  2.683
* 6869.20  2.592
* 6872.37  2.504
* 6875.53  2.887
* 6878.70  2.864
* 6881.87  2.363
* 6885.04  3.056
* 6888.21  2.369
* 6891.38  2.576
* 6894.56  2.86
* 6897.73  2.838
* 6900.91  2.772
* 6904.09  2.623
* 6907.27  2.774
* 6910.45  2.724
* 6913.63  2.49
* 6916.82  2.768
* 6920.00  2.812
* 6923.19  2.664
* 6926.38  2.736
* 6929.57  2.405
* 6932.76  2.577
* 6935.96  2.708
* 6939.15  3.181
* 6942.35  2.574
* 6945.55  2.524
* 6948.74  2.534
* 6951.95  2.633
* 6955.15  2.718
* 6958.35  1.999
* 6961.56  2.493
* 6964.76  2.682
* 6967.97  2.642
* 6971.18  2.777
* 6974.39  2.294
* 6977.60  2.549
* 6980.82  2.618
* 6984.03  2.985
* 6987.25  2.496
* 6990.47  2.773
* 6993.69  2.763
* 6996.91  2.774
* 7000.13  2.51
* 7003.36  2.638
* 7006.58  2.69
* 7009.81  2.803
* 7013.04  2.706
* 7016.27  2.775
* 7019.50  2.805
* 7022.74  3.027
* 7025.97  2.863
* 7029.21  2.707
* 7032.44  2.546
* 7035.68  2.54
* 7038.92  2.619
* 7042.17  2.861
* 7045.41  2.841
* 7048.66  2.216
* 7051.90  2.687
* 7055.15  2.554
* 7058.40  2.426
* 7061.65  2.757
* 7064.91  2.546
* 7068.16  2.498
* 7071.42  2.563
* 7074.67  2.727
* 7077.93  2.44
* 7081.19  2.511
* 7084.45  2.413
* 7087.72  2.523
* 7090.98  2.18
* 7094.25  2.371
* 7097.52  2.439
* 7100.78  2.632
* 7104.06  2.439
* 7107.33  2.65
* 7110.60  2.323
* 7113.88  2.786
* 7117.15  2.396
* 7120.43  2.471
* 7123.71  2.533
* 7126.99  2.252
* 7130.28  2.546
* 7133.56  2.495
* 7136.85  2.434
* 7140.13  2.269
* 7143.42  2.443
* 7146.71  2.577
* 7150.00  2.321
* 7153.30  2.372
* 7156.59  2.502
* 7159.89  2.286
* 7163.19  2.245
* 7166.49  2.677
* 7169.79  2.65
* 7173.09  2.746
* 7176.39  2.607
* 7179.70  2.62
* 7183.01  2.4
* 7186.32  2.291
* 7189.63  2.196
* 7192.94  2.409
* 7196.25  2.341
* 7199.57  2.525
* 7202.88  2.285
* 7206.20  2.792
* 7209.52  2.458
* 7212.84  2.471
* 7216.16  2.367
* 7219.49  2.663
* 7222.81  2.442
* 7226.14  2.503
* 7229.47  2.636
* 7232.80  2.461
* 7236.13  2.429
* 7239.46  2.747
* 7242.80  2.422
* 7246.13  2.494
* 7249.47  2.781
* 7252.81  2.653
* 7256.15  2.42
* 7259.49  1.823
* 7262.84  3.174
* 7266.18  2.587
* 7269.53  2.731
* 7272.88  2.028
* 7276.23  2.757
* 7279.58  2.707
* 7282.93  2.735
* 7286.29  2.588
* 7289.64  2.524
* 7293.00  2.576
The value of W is 0.09 mag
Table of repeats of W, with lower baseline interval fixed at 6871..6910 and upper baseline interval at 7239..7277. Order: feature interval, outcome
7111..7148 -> 0.06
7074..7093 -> 0.07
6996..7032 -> -0.04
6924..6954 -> 0.01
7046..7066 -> 0.04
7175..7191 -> 0.07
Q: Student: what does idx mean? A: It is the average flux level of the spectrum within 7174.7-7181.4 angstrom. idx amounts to 2.61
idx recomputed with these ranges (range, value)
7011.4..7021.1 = 2.76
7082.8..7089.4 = 2.47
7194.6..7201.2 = 2.43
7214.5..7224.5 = 2.49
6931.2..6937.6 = 2.65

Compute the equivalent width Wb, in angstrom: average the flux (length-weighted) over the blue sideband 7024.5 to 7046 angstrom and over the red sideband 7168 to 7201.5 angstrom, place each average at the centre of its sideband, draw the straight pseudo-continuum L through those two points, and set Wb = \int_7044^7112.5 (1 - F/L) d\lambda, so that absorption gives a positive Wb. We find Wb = 3.3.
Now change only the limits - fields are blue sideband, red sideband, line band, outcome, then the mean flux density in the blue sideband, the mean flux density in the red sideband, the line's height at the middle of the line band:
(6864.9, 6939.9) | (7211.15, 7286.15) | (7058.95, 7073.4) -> 0.2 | 2.7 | 2.55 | 2.63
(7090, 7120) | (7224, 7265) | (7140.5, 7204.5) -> 1.7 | 2.47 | 2.54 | 2.51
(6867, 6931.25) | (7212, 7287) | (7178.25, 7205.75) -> 1.8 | 2.68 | 2.55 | 2.57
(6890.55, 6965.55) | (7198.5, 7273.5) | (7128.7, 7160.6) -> 1.7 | 2.65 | 2.52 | 2.56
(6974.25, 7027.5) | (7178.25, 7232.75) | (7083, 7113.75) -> 1.6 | 2.72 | 2.46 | 2.6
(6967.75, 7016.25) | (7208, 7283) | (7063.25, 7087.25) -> 0.9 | 2.67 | 2.54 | 2.63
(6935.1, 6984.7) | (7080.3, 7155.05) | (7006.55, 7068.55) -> -3.5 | 2.61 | 2.45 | 2.53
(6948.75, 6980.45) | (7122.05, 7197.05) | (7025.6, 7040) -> -0.8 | 2.53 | 2.45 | 2.5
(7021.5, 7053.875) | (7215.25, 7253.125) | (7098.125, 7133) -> 1.7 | 2.69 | 2.55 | 2.63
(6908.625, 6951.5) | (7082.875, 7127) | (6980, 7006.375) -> -1.0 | 2.67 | 2.47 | 2.6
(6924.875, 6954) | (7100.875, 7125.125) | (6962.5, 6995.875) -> -0.4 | 2.65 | 2.52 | 2.62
